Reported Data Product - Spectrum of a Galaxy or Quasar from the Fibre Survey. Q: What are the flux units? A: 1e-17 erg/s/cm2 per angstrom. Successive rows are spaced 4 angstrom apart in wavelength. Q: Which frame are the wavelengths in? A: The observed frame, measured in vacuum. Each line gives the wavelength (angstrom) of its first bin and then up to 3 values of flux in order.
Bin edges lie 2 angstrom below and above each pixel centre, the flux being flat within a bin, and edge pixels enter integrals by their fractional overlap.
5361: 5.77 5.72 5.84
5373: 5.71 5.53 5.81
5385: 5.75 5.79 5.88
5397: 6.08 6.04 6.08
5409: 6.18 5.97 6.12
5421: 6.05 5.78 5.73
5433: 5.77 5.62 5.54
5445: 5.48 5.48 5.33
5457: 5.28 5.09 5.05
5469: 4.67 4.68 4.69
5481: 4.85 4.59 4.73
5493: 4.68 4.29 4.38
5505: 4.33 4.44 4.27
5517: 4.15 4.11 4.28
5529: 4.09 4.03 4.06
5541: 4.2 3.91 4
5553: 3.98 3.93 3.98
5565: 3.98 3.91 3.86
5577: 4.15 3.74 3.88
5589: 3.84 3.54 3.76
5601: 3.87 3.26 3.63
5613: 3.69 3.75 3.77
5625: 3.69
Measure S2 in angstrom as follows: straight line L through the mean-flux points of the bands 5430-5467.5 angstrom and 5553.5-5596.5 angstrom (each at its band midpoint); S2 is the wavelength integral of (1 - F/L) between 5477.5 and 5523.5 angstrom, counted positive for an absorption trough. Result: 3.2 angstrom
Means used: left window 5.4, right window 3.88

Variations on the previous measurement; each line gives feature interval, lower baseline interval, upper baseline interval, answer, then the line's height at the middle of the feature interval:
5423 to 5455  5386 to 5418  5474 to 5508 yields -1.1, 5.41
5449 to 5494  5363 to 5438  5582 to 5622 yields 1.8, 5.1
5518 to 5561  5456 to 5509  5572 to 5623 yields 1.7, 4.23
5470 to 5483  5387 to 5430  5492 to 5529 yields 0.3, 4.86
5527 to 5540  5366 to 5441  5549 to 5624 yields 1.0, 4.4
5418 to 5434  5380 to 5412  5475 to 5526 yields -1.0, 5.52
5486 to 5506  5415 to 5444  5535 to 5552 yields 1.2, 4.77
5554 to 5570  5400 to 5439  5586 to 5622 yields 0.9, 4.19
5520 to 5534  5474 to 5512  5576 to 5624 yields 0.5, 4.29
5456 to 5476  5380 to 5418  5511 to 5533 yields 0.3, 4.99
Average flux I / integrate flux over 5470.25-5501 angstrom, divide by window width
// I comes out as 4.63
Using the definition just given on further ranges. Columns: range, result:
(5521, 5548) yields 4.09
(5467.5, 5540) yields 4.4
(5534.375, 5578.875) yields 4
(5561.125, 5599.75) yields 3.86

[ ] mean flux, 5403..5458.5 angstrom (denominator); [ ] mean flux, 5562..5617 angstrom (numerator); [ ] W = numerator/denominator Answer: 0.66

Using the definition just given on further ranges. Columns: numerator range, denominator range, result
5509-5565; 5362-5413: 0.70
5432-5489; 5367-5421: 0.87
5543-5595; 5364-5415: 0.66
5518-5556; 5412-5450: 0.71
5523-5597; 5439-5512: 0.82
